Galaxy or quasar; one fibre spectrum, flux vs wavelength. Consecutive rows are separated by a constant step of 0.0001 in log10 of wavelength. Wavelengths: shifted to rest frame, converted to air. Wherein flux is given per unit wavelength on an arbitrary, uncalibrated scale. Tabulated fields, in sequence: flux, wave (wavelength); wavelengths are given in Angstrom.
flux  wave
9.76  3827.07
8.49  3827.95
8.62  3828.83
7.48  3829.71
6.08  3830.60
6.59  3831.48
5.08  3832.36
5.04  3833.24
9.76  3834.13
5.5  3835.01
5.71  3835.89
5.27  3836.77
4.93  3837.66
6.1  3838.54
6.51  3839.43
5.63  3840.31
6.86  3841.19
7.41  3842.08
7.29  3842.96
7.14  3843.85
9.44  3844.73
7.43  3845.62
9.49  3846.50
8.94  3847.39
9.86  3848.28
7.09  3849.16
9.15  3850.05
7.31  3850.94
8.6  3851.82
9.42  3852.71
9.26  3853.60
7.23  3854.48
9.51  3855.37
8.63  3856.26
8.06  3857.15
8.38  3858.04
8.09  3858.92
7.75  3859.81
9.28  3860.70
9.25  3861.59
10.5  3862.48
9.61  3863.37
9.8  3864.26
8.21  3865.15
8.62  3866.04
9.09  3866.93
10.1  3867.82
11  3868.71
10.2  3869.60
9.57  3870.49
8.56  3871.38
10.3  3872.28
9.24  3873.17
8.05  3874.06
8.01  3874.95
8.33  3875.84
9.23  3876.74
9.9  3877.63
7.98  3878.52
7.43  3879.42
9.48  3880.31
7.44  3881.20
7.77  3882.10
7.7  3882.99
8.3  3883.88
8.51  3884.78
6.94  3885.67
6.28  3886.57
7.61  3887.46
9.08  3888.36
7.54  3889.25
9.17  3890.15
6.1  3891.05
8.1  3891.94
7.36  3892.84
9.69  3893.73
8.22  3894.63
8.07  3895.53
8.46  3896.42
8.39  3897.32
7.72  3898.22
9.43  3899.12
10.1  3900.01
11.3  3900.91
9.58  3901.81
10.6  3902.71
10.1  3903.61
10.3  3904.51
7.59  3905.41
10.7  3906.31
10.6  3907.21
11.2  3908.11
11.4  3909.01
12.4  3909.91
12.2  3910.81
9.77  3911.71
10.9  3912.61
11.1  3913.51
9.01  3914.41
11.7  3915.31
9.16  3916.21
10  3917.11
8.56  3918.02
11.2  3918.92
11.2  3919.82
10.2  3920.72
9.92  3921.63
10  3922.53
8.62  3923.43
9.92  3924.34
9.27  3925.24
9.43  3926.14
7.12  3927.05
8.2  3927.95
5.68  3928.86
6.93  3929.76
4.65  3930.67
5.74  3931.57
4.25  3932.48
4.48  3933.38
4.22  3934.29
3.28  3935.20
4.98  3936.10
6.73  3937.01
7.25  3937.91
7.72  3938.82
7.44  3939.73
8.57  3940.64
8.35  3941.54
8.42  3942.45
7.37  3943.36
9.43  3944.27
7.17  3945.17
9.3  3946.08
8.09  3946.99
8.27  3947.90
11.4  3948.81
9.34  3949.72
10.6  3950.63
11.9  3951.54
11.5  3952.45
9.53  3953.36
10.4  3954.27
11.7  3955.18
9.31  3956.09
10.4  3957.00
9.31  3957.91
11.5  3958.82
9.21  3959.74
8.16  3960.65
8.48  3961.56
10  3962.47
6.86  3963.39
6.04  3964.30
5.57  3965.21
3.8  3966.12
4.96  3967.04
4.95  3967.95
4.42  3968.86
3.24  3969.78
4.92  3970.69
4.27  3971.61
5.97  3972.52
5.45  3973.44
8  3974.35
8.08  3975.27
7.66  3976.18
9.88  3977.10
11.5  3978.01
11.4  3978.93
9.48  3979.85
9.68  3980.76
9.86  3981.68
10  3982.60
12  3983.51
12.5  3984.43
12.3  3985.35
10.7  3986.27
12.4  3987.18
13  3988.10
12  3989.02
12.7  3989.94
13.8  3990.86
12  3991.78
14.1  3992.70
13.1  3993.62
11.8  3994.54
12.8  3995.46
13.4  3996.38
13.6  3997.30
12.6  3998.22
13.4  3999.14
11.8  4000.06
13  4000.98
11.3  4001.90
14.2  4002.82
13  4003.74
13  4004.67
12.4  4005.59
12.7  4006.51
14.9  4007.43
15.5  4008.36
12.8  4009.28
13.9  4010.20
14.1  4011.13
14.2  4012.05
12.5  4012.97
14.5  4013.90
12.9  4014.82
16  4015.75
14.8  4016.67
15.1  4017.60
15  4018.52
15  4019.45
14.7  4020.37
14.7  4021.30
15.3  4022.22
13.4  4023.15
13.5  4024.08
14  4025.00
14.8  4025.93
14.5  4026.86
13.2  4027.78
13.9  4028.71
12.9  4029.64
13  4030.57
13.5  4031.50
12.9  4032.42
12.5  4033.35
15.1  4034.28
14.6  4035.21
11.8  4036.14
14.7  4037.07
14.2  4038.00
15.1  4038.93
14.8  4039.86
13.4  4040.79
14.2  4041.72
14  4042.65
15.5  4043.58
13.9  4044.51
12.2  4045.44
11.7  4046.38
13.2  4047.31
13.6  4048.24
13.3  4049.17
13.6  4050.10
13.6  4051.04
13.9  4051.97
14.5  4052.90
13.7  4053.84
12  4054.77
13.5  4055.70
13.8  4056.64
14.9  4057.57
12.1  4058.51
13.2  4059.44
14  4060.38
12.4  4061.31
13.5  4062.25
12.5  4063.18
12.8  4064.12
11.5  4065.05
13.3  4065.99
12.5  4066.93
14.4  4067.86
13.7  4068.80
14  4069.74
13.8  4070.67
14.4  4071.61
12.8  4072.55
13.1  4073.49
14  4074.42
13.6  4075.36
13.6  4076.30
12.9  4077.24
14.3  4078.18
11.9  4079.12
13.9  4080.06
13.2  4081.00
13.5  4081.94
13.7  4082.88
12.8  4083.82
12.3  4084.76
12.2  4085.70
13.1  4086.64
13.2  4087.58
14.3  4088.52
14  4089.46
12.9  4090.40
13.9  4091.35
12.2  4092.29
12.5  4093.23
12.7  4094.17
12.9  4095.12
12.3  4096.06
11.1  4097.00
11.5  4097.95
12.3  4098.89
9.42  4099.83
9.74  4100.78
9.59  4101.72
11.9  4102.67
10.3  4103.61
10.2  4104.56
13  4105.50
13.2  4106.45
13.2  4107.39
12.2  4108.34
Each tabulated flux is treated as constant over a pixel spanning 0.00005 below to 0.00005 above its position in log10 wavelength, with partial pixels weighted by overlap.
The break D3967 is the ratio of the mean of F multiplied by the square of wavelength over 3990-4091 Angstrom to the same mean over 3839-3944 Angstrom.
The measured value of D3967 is 1.7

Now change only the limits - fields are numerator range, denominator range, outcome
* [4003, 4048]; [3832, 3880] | 1.84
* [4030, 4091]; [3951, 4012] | 1.33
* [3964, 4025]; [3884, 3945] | 1.39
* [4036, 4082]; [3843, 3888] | 1.72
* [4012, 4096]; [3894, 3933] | 1.56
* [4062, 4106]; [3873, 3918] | 1.53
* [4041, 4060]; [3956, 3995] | 1.53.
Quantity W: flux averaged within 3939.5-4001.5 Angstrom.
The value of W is 9.64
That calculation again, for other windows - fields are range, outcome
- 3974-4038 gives 12.9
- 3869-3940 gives 8.62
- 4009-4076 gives 13.7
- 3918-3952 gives 8.03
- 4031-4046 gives 13.9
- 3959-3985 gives 7.79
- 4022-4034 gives 13.6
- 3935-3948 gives 7.56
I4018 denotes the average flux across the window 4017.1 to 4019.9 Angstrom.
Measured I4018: 15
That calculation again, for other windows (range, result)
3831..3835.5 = 6.39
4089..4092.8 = 13.2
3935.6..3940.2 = 6.79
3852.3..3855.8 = 8.85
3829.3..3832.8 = 6.29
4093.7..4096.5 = 12.6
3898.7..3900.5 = 9.84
